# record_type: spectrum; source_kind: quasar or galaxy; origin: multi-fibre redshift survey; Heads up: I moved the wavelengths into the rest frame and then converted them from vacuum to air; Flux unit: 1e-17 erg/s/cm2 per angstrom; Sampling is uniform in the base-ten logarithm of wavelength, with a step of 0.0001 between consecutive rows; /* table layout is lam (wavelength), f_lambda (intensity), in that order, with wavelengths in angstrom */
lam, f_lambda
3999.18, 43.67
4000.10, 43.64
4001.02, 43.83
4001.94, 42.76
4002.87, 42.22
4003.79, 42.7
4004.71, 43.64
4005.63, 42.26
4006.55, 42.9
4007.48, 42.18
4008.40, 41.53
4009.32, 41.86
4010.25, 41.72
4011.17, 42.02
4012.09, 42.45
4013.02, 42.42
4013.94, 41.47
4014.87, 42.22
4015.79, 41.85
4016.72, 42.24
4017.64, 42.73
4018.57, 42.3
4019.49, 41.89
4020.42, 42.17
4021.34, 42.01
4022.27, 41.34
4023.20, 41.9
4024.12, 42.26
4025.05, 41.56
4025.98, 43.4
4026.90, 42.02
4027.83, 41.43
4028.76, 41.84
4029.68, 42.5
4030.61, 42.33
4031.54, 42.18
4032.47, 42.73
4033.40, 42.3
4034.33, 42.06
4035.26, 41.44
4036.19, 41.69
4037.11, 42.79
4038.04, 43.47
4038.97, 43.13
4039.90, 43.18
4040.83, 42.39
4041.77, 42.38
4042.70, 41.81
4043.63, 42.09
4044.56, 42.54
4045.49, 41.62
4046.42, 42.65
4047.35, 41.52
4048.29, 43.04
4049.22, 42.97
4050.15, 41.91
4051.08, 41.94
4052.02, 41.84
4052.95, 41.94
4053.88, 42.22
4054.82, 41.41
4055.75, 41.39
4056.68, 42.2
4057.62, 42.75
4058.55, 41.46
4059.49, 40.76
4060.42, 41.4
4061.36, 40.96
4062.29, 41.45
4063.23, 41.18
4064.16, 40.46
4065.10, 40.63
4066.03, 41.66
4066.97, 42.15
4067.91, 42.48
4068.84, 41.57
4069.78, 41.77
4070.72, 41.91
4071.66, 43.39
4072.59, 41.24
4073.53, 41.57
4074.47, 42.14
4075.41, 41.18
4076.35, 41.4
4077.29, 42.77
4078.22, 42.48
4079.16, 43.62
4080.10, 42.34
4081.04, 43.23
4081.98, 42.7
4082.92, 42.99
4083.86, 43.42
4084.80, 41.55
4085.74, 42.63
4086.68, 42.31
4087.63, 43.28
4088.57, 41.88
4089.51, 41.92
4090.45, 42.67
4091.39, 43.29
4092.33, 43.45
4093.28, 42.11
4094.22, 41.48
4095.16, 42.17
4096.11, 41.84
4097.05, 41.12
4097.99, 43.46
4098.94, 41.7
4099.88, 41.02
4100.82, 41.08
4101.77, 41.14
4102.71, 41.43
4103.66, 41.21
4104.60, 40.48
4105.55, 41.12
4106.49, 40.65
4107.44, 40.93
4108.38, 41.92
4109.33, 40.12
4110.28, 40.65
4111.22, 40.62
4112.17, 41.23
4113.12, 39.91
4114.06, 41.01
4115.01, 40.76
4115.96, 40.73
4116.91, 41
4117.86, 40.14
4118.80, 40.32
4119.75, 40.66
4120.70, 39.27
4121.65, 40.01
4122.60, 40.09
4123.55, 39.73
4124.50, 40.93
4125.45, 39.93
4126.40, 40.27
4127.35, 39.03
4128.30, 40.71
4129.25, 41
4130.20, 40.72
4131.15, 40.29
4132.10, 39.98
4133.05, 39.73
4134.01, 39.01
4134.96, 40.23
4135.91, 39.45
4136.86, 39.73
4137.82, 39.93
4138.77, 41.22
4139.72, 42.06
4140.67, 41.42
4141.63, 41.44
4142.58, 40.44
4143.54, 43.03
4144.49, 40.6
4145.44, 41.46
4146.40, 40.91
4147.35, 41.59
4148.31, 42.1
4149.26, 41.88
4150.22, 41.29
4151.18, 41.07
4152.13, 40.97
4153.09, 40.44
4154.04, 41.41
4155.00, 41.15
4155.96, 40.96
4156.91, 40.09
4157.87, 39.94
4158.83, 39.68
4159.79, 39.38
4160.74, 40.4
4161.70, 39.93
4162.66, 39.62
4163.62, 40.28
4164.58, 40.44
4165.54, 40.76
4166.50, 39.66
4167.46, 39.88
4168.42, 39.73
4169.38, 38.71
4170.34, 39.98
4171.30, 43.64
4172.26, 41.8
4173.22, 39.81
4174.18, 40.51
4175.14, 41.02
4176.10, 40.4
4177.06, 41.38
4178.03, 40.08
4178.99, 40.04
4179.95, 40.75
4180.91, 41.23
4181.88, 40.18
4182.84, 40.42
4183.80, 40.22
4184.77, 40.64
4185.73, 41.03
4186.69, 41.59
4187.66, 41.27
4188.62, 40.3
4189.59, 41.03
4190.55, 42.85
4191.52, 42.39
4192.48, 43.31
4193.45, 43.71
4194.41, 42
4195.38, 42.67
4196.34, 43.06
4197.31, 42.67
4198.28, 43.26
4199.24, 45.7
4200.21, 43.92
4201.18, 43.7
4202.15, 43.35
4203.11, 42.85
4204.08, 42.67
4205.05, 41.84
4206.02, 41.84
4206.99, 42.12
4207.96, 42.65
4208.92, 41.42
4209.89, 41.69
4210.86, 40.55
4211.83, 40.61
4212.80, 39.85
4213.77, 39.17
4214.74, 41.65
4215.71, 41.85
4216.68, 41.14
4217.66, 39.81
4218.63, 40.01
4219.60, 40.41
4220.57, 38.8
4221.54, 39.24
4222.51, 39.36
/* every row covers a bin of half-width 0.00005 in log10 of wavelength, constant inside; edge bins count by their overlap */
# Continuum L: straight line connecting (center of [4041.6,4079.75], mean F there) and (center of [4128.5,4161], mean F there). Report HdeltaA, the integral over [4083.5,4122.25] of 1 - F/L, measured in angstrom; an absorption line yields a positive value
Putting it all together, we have -0.1 angstrom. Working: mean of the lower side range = 41.9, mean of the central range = 41.4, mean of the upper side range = 40.7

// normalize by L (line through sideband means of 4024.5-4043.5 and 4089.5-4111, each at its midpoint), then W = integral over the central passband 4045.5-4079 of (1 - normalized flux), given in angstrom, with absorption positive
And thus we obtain 0.1 angstrom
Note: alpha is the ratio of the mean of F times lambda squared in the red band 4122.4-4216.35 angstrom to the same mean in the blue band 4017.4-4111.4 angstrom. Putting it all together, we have 1.03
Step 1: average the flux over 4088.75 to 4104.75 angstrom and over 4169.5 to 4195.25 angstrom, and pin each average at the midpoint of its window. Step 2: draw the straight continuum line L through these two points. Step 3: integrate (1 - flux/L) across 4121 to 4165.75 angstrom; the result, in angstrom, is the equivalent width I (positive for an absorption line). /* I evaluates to 1.0 angstrom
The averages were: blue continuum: 41.9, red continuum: 41.2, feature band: 40.6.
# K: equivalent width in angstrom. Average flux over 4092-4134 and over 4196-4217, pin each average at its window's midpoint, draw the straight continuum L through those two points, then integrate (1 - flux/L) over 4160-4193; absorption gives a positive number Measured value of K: 0.8 angstrom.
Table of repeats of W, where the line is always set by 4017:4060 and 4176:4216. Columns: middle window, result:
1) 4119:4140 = 0.89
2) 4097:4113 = 0.33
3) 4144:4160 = 0.37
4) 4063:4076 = 0.13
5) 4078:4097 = -0.22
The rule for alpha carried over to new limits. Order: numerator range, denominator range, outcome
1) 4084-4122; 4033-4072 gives 1.01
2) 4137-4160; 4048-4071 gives 1.03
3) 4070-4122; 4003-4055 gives 1.02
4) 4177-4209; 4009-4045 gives 1.08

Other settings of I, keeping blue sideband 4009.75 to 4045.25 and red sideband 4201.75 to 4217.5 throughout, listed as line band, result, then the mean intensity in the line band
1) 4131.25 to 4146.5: 0.42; 40.6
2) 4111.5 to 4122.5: 0.37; 40.4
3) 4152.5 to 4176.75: 0.76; 40.4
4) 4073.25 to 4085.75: -0.13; 42.4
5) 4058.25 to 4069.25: 0.19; 41.4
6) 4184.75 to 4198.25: -0.17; 42.1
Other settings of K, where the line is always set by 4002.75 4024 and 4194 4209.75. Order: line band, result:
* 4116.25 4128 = 0.7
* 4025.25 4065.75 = 0.3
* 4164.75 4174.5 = 0.5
